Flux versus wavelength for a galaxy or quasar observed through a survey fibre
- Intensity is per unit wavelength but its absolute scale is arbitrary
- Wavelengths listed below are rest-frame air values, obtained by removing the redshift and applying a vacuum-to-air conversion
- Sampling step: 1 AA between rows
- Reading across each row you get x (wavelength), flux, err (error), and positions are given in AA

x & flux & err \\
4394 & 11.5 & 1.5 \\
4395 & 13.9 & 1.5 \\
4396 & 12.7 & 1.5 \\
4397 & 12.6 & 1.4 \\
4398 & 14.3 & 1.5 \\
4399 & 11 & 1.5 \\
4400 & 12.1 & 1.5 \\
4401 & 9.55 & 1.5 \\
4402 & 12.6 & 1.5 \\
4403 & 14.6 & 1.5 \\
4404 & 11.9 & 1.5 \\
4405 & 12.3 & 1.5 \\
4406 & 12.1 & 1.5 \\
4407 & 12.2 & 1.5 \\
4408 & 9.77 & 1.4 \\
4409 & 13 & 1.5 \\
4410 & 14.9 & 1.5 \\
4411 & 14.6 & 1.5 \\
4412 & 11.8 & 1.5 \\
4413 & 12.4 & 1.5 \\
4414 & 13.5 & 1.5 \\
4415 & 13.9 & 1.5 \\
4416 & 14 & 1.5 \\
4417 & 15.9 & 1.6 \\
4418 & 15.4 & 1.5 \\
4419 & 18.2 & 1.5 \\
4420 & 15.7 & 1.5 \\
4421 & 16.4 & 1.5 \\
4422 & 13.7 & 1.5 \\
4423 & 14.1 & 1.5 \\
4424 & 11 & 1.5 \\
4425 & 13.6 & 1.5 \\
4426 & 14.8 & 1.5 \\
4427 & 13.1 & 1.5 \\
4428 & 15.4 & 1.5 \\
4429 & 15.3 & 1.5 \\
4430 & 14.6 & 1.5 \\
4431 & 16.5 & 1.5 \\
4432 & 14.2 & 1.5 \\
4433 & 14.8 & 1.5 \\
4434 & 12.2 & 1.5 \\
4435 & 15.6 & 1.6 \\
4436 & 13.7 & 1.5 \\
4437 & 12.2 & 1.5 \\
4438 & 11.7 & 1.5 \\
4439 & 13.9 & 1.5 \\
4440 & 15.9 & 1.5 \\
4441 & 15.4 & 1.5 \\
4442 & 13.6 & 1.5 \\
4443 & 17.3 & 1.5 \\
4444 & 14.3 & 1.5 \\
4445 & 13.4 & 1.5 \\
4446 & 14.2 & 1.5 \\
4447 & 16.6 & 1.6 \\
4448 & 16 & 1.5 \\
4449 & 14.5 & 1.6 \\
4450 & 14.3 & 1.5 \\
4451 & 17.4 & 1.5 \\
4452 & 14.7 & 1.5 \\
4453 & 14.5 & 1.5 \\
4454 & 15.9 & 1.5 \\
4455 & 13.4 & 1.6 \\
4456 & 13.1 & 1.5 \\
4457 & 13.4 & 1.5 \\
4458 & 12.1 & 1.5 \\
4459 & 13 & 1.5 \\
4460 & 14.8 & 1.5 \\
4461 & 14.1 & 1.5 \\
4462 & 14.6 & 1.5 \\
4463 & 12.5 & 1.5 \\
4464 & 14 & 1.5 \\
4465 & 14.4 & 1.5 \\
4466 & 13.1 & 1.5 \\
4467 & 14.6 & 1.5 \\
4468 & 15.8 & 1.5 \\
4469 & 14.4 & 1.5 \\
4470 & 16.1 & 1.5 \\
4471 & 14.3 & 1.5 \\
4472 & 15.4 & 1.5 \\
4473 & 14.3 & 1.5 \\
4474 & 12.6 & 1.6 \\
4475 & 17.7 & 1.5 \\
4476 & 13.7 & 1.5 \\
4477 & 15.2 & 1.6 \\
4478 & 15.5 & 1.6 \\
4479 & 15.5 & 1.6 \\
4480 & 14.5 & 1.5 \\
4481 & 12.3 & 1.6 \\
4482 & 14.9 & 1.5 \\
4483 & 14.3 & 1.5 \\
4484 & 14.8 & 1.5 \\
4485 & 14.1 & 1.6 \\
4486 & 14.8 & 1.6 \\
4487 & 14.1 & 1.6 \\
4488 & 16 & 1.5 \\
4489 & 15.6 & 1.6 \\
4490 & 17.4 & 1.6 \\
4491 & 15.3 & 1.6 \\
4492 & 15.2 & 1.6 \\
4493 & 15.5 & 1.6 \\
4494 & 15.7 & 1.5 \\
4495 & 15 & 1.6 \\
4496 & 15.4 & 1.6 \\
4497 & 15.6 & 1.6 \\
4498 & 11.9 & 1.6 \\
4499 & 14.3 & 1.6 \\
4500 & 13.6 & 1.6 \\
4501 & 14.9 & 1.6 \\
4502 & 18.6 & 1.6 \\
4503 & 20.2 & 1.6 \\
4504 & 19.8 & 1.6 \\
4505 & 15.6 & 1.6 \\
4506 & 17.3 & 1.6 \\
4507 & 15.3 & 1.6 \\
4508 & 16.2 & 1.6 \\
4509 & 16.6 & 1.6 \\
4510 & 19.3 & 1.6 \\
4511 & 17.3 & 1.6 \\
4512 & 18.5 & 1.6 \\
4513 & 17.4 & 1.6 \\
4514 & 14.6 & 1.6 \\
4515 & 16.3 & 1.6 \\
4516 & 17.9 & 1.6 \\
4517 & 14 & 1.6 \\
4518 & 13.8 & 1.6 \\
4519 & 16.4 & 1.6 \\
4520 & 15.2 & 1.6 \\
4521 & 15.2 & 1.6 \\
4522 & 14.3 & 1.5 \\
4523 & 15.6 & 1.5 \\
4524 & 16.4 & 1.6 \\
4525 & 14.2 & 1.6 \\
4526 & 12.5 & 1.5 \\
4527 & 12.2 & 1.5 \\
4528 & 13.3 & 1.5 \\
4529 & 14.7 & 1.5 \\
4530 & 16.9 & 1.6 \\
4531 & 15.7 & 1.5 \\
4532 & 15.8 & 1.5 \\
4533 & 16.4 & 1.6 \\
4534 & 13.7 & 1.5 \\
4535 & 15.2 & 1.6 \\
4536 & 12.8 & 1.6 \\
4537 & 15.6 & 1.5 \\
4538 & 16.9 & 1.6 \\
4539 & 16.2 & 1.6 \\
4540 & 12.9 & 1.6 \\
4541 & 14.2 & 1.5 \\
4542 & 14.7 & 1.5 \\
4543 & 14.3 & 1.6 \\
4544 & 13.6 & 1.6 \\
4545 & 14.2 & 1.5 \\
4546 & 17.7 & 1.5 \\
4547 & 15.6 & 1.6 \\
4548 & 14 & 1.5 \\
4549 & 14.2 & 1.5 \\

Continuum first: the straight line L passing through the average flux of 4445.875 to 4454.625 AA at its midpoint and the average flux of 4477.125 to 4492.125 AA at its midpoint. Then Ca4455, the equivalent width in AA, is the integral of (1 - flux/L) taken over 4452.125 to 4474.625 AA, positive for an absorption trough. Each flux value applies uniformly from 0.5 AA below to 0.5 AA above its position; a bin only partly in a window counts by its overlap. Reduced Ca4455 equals 1.6 AA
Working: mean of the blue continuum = 15.4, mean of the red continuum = 15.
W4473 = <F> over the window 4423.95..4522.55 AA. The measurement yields 15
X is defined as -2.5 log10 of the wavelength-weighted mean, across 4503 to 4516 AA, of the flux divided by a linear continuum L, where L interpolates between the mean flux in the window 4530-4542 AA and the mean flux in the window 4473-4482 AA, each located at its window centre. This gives -0.16 mag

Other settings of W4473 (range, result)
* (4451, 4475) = 14.3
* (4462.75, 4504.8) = 15.1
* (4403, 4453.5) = 14.2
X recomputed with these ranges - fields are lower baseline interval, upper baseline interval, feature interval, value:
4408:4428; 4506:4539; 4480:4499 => 0.02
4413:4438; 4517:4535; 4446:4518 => -0.04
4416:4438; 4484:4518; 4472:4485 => 0.07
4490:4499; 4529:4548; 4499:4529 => -0.06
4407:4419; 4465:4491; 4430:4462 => -0.01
